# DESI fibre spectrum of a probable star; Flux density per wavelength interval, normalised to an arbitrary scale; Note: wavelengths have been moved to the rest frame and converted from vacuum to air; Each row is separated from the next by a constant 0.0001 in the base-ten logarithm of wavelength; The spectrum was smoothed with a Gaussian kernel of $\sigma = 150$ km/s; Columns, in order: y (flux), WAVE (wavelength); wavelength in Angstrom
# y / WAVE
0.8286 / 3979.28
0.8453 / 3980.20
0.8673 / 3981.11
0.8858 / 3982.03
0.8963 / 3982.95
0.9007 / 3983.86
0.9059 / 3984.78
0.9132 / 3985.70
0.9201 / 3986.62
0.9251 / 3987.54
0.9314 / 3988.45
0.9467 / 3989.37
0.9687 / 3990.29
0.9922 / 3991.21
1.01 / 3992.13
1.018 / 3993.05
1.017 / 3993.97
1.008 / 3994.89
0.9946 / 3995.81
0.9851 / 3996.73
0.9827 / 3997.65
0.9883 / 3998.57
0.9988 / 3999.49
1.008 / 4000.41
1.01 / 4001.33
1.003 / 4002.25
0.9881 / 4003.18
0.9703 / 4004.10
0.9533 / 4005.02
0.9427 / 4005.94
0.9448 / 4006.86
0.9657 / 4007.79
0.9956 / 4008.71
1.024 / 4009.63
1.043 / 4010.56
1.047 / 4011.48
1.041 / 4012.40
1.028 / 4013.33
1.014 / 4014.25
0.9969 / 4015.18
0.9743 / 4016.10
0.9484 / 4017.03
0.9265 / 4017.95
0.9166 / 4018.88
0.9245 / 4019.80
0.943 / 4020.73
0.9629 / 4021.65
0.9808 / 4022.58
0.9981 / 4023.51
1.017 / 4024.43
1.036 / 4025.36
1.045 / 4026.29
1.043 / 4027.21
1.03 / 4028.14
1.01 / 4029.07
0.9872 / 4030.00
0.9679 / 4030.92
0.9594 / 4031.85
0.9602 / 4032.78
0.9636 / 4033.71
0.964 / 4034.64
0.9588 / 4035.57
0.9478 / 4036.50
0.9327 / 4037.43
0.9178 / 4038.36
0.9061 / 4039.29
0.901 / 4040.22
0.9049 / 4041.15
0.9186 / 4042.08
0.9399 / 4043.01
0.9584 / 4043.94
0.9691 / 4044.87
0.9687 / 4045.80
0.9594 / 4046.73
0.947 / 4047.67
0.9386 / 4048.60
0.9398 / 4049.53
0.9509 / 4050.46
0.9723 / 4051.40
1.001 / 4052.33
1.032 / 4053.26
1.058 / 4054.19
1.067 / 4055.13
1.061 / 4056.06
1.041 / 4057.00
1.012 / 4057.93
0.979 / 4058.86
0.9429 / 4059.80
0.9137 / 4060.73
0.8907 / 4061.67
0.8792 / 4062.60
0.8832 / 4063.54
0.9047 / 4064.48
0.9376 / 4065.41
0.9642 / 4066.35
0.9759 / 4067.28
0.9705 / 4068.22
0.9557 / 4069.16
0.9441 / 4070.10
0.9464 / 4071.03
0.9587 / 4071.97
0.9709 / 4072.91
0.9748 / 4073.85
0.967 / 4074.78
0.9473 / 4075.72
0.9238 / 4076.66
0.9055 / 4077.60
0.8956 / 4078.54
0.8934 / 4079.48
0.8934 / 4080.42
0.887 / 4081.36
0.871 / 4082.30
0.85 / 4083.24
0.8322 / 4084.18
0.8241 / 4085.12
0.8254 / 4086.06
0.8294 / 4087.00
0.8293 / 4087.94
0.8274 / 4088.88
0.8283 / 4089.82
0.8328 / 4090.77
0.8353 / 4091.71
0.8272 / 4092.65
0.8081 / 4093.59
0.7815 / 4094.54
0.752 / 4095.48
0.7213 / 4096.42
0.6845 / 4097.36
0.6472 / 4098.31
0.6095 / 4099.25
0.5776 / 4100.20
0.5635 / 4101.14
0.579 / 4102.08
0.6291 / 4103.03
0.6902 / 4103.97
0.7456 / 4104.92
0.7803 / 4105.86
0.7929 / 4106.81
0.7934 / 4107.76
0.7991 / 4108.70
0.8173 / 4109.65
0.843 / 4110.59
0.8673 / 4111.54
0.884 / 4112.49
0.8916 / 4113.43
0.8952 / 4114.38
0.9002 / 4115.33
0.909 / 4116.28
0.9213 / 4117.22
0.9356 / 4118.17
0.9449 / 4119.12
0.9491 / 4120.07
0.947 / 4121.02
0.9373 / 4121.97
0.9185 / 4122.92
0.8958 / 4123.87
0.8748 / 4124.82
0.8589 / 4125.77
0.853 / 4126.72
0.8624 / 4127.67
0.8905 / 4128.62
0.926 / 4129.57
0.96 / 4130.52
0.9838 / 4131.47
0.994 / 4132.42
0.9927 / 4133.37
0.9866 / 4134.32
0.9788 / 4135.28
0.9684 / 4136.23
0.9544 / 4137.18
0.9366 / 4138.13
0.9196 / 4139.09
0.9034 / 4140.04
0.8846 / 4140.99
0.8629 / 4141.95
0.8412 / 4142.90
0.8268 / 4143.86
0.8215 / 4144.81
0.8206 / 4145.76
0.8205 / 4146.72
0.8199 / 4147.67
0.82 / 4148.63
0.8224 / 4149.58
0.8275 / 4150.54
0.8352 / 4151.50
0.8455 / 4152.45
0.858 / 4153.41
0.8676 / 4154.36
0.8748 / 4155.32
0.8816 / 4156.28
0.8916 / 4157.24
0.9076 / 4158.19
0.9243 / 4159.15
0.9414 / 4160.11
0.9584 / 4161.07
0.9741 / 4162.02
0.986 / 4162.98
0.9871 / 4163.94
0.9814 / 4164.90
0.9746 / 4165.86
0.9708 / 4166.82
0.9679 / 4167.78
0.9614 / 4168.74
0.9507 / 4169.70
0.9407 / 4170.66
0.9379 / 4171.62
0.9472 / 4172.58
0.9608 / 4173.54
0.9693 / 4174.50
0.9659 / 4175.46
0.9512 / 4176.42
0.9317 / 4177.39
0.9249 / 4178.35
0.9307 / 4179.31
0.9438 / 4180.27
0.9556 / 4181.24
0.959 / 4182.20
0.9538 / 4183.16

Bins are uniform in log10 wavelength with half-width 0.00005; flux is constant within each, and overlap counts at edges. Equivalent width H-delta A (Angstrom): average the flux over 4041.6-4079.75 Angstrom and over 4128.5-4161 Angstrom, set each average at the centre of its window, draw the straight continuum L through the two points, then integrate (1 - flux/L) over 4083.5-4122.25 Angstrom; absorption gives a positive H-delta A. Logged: 5.2 Angstrom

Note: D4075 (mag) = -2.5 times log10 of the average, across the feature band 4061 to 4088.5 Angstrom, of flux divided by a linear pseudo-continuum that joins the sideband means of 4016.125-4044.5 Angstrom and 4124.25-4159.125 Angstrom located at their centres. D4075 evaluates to 0.03 mag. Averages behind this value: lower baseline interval 0.963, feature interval 0.908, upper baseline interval 0.889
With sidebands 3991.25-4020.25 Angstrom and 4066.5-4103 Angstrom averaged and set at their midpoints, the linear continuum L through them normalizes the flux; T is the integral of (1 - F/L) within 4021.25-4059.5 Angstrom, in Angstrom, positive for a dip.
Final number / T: -2.4 Angstrom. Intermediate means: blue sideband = 0.989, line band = 0.978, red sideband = 0.834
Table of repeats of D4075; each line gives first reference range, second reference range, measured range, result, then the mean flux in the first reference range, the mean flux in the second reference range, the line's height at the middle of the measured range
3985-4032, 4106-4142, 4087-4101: 0.226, 0.985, 0.905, 0.926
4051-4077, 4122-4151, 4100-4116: 0.193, 0.967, 0.895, 0.923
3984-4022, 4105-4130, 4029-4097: 0.004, 0.977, 0.878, 0.925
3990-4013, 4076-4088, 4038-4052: -0.016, 0.996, 0.869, 0.927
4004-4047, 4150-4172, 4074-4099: 0.141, 0.973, 0.923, 0.95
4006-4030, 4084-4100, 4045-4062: -0.108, 0.993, 0.778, 0.89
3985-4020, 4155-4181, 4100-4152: 0.112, 0.981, 0.946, 0.955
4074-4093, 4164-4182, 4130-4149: 0.020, 0.868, 0.954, 0.922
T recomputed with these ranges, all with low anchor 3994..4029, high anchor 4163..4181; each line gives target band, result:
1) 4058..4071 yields 0.6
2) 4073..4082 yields 0.5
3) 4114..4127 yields 0.8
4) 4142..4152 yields 1.4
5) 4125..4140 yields 0.5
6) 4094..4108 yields 4.1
